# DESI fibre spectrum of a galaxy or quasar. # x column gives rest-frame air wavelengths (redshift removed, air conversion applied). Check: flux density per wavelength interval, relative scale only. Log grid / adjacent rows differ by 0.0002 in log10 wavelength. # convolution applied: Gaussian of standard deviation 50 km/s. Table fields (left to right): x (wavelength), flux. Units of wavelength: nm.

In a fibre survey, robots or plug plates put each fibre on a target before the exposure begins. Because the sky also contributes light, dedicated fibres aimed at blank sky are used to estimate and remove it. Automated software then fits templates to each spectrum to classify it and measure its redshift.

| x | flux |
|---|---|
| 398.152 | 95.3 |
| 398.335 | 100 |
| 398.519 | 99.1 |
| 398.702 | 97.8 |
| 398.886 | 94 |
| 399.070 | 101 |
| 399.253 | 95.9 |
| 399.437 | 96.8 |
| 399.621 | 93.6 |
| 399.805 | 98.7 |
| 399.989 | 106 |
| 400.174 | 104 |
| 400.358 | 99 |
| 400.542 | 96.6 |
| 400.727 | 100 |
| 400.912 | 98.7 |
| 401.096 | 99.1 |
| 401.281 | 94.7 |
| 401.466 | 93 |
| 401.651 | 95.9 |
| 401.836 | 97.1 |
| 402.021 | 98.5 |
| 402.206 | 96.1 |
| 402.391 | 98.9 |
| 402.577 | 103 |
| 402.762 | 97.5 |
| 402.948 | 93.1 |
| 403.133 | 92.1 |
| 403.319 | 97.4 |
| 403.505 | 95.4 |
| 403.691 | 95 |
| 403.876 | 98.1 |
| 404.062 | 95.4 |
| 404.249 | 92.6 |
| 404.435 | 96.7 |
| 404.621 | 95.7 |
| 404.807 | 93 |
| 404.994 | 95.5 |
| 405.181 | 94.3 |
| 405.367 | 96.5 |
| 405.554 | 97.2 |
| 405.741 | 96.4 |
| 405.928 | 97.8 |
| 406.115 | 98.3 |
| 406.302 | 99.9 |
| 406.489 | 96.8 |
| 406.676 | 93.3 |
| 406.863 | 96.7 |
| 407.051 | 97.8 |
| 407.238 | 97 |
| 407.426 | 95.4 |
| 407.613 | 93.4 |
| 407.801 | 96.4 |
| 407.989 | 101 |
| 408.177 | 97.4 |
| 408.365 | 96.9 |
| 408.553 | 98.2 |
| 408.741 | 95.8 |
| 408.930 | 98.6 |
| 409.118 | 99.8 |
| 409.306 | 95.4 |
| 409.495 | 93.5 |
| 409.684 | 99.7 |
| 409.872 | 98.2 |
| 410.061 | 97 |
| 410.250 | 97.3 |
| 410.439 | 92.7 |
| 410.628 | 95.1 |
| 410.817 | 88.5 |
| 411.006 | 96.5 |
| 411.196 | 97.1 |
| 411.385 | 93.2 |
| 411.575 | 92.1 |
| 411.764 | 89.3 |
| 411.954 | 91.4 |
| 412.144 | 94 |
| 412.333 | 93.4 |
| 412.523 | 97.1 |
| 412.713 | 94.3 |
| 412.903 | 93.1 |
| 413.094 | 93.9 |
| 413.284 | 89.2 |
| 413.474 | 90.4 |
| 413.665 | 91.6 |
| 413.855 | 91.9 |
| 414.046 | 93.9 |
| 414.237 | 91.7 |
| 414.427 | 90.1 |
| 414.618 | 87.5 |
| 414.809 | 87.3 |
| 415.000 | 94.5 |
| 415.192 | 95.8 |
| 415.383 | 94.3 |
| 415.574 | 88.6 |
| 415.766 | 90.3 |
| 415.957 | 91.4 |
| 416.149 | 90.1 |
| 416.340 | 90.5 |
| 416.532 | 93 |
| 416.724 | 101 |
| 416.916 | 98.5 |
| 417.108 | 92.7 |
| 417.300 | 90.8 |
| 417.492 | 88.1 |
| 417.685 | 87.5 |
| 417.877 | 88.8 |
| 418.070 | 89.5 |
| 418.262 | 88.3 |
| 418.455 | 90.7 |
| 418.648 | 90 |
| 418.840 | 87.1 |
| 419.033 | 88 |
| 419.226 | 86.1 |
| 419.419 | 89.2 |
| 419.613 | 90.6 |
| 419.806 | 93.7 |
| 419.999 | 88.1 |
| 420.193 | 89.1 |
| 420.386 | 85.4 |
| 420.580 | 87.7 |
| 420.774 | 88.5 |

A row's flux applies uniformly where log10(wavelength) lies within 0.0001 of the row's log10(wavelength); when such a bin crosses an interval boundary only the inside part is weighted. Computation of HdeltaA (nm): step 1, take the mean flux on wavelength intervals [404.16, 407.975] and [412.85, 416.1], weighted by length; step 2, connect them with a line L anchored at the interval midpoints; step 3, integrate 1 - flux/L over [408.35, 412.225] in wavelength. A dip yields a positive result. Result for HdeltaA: -0.059 nm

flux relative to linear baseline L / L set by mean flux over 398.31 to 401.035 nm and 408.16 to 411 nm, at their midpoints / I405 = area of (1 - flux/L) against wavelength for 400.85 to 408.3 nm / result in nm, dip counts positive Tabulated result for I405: 0.08 nm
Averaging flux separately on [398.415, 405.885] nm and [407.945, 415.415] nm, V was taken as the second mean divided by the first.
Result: 0.97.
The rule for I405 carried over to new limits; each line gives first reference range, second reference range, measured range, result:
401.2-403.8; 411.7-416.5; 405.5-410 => -0.14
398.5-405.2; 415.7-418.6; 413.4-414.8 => 0.03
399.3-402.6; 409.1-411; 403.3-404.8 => 0.03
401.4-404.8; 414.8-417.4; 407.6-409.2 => -0.05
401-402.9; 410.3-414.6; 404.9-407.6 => -0.03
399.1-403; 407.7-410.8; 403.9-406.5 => 0.03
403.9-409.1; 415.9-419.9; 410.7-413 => 0.01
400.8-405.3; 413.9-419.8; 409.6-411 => -0.03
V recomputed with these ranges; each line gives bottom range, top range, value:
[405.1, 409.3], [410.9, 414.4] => 0.96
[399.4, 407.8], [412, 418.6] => 0.95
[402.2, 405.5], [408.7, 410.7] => 1.01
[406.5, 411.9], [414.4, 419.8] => 0.95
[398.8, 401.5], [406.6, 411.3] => 0.98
